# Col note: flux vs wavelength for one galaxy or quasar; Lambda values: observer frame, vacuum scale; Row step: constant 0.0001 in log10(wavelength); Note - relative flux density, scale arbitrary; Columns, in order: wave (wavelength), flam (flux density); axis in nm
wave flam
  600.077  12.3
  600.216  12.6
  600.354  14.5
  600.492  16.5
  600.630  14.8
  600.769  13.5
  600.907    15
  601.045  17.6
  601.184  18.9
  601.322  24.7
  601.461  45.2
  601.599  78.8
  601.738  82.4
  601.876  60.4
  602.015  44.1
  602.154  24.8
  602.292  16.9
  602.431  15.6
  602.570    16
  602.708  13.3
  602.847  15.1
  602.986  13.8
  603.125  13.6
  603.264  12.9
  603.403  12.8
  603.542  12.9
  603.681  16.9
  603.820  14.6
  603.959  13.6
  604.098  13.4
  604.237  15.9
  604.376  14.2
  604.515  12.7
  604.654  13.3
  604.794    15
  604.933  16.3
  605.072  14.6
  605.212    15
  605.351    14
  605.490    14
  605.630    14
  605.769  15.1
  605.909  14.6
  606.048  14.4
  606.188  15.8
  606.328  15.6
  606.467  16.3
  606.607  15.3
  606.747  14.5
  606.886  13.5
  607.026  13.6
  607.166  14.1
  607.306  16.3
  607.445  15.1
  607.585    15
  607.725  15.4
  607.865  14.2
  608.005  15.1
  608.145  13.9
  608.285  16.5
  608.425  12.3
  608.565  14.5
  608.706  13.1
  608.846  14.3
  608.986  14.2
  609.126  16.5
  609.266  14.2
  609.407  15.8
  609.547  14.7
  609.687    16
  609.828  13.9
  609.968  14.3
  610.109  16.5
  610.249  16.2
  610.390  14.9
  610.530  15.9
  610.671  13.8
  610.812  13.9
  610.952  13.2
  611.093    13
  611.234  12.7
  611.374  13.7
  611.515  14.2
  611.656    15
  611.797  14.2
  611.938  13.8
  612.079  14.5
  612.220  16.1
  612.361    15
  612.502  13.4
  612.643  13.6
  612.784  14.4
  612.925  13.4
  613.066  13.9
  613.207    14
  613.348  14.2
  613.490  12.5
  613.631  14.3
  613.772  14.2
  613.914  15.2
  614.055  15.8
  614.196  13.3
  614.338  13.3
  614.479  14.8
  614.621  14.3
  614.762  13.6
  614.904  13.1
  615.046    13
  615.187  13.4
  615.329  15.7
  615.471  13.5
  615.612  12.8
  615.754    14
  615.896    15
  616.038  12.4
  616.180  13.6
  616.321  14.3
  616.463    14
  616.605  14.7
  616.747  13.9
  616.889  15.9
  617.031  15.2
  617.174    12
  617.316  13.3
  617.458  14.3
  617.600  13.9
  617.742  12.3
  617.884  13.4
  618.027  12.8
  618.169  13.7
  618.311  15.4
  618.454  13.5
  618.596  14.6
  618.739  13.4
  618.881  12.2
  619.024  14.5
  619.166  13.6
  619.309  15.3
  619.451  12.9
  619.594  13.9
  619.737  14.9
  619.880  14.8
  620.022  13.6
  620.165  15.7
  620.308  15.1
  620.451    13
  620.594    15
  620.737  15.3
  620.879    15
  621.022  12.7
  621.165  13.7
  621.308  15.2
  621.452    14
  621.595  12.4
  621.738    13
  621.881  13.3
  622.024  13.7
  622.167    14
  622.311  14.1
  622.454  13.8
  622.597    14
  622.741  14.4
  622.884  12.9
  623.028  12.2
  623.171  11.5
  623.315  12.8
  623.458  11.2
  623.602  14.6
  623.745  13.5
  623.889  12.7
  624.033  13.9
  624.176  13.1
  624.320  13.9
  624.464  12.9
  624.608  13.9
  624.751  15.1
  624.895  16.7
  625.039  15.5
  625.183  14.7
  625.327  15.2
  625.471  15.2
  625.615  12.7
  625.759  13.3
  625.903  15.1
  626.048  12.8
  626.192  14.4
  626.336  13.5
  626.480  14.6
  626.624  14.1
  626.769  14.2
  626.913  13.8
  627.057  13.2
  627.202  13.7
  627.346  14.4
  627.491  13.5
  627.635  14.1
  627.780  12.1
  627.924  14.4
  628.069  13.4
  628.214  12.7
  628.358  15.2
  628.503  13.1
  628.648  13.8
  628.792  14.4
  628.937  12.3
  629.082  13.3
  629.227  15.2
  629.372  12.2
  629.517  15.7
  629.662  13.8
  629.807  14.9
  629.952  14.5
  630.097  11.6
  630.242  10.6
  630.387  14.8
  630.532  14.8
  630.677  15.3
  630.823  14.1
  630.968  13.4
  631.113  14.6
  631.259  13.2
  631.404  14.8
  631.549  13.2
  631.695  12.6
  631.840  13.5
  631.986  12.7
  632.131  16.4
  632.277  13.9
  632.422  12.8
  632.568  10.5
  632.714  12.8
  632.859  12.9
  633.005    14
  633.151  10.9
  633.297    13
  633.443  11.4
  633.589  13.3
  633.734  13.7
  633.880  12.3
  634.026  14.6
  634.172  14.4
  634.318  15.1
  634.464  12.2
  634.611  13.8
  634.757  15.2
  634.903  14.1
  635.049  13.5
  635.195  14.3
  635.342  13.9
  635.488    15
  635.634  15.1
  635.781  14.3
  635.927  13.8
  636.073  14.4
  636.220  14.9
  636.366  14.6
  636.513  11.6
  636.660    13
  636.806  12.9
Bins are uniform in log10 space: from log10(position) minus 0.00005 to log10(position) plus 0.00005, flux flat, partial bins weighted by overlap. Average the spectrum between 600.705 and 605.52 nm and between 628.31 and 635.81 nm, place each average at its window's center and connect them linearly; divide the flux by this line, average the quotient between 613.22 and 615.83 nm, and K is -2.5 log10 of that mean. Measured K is 0.32 mag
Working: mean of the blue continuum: 22.1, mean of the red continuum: 13.7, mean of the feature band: 13.9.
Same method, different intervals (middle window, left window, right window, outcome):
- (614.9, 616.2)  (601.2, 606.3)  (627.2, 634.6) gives 0.30 mag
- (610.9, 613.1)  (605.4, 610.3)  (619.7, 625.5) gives 0.04 mag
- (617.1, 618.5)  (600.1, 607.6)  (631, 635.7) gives 0.23 mag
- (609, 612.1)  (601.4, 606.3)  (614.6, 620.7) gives 0.22 mag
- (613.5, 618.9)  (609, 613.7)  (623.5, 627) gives 0.03 mag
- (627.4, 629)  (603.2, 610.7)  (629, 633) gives 0.02 mag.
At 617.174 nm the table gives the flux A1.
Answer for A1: 12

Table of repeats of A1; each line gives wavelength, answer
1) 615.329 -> 15.7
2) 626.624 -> 14.1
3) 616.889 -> 15.9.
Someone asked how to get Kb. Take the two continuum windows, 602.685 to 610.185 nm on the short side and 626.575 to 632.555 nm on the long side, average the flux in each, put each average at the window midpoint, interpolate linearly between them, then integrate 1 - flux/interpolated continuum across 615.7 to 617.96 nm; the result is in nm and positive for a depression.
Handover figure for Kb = 0.05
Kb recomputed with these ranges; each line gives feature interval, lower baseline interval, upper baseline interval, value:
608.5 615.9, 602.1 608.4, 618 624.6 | 0.047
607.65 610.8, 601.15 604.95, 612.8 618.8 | 0.703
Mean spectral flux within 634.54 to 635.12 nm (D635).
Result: 14.2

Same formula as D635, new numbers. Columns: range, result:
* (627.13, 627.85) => 13.6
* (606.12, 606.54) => 15.9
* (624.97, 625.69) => 14.7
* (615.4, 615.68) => 13.2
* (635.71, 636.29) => 14.4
